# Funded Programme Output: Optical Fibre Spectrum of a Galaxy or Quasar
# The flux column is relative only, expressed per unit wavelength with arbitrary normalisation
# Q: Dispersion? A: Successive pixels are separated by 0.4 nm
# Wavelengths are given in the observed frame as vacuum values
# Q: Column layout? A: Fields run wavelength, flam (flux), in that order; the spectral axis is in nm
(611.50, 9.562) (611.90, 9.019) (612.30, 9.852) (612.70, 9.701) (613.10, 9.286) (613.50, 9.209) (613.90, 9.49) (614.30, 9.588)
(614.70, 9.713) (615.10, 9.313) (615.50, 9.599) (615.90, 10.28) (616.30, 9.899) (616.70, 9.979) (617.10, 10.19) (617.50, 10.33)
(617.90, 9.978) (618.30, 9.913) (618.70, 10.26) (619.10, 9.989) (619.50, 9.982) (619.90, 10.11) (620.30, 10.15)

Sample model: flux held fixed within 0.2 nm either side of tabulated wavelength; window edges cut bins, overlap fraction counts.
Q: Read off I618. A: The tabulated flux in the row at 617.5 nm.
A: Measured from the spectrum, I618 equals 10.33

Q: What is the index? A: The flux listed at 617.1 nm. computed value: 10.19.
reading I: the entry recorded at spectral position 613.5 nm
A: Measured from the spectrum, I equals 9.209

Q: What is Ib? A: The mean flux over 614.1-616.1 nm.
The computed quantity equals 9.7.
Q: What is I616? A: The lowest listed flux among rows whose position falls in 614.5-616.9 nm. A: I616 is 9.313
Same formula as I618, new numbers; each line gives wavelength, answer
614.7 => 9.713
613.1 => 9.286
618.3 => 9.913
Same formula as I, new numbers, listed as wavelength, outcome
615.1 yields 9.313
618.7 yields 10.26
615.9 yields 10.28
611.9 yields 9.019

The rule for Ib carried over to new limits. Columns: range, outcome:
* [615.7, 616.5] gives 10.1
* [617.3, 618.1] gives 10.2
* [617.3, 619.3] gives 10.1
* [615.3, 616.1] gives 9.94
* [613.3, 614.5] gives 9.43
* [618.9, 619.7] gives 9.99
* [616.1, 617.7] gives 10.1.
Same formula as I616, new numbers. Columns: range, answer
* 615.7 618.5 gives 9.899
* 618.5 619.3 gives 9.989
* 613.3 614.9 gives 9.209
